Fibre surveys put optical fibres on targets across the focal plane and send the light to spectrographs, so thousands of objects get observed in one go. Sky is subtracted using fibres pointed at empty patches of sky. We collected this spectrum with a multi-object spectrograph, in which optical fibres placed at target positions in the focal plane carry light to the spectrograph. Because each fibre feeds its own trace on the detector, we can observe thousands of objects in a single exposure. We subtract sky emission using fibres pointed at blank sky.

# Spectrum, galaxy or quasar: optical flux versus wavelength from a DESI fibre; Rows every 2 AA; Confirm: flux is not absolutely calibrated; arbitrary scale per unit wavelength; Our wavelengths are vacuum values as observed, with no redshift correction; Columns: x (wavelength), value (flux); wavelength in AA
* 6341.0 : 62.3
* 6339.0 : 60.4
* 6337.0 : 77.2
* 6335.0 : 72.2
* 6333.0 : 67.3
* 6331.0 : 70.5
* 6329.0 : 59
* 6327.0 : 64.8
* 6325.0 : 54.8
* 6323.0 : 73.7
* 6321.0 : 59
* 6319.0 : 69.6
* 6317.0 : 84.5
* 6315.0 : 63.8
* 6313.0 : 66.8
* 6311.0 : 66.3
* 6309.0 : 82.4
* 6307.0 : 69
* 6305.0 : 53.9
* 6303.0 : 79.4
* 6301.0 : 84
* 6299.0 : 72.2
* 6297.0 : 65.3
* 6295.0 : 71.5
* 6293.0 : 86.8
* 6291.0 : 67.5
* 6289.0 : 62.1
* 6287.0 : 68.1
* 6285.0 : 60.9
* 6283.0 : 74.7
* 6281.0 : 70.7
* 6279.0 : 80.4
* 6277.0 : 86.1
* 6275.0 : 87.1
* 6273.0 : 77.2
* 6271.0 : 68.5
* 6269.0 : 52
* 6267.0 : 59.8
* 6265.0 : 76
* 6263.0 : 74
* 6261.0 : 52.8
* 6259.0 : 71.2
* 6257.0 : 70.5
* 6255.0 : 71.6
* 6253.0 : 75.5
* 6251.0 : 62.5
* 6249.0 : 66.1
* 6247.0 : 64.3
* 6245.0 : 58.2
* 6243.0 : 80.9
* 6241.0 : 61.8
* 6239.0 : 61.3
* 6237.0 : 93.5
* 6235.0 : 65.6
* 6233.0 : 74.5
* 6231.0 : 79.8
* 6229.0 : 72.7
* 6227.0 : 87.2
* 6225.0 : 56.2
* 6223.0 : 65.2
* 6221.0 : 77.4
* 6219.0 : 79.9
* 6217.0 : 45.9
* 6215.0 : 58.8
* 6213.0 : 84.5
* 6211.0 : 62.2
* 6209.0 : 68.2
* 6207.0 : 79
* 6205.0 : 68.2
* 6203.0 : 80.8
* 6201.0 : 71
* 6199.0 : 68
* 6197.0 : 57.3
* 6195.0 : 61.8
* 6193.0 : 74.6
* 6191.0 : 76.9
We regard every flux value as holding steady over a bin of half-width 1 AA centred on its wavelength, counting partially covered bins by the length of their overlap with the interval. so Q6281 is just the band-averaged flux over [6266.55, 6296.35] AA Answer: 71.7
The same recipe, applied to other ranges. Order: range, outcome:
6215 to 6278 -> 70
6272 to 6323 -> 72.4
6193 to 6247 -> 70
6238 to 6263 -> 66.7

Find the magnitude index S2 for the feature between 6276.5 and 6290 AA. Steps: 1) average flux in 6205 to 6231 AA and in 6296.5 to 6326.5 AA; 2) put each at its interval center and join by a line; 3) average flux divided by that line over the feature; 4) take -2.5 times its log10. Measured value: -0.02 mag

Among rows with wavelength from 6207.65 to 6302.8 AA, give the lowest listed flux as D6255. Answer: 45.9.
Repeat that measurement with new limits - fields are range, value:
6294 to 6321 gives 53.9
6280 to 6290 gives 60.9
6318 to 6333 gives 54.8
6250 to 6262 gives 52.8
